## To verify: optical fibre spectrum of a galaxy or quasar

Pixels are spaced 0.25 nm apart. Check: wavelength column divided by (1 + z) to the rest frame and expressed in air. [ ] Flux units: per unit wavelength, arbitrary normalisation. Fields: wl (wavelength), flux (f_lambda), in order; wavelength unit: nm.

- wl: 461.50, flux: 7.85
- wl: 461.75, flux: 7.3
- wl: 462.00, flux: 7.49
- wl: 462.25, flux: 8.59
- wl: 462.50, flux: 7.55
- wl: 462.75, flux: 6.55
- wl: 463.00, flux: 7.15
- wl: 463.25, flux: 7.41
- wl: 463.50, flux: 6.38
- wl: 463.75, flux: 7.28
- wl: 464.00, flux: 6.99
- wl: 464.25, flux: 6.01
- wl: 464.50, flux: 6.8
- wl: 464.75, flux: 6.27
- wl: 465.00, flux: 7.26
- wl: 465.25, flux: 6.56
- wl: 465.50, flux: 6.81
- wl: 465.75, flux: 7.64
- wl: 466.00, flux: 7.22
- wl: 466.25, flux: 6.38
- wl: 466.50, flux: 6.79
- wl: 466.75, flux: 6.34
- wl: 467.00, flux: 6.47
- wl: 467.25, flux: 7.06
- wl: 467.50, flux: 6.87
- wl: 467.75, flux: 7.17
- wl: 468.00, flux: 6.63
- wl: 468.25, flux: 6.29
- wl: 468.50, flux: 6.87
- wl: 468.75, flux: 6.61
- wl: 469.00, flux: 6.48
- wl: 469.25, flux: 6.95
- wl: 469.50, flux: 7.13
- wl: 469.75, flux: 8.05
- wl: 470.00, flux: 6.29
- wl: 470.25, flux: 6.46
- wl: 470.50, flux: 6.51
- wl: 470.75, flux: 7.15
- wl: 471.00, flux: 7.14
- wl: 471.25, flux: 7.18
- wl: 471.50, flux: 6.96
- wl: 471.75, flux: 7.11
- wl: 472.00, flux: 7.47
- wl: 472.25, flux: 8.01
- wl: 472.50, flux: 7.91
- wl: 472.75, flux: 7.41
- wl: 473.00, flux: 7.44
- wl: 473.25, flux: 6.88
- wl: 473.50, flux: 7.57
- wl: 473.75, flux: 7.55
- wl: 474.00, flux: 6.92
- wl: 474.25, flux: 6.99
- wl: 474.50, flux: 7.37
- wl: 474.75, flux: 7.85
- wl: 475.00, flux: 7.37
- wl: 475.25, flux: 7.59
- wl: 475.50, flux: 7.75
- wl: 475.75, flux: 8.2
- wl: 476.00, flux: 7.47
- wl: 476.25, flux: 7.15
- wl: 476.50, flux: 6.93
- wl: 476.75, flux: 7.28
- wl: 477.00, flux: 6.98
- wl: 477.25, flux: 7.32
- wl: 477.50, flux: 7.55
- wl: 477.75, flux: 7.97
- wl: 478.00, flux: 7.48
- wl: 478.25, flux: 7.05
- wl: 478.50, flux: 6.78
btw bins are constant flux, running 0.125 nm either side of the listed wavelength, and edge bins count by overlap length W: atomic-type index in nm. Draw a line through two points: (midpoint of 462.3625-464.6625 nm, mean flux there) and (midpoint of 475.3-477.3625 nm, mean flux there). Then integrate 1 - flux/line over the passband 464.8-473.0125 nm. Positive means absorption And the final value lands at 0.15 nm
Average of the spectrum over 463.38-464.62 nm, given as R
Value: 6.69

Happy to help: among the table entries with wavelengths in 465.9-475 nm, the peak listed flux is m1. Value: 8.05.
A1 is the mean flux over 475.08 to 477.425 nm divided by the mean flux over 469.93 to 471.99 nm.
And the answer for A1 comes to 1.1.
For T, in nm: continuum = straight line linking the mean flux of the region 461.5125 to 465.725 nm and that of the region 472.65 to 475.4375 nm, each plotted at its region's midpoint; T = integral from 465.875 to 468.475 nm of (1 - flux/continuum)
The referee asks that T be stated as 0.159 nm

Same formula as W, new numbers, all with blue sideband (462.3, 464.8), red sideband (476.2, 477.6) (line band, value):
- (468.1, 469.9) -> 0.03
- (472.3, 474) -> -0.08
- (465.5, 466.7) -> 0.00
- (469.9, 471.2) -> 0.06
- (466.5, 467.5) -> 0.04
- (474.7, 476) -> -0.10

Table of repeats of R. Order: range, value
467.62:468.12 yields 6.9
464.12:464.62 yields 6.41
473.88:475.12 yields 7.3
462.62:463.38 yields 7.04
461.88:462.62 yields 7.88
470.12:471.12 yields 6.81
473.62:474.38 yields 7.16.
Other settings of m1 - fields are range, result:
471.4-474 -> 8.01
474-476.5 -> 8.2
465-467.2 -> 7.64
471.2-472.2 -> 7.47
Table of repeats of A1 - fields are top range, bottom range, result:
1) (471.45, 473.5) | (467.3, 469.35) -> 1.10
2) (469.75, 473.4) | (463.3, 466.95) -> 1.06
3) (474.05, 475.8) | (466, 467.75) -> 1.12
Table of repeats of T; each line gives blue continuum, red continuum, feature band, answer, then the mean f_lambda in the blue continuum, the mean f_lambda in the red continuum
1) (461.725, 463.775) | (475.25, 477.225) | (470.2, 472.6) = 0.05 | 7.3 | 7.4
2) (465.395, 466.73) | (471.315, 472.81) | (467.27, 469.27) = 0.11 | 6.92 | 7.47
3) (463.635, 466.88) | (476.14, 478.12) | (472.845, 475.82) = -0.10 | 6.79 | 7.33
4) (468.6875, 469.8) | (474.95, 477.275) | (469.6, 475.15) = -0.05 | 7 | 7.41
